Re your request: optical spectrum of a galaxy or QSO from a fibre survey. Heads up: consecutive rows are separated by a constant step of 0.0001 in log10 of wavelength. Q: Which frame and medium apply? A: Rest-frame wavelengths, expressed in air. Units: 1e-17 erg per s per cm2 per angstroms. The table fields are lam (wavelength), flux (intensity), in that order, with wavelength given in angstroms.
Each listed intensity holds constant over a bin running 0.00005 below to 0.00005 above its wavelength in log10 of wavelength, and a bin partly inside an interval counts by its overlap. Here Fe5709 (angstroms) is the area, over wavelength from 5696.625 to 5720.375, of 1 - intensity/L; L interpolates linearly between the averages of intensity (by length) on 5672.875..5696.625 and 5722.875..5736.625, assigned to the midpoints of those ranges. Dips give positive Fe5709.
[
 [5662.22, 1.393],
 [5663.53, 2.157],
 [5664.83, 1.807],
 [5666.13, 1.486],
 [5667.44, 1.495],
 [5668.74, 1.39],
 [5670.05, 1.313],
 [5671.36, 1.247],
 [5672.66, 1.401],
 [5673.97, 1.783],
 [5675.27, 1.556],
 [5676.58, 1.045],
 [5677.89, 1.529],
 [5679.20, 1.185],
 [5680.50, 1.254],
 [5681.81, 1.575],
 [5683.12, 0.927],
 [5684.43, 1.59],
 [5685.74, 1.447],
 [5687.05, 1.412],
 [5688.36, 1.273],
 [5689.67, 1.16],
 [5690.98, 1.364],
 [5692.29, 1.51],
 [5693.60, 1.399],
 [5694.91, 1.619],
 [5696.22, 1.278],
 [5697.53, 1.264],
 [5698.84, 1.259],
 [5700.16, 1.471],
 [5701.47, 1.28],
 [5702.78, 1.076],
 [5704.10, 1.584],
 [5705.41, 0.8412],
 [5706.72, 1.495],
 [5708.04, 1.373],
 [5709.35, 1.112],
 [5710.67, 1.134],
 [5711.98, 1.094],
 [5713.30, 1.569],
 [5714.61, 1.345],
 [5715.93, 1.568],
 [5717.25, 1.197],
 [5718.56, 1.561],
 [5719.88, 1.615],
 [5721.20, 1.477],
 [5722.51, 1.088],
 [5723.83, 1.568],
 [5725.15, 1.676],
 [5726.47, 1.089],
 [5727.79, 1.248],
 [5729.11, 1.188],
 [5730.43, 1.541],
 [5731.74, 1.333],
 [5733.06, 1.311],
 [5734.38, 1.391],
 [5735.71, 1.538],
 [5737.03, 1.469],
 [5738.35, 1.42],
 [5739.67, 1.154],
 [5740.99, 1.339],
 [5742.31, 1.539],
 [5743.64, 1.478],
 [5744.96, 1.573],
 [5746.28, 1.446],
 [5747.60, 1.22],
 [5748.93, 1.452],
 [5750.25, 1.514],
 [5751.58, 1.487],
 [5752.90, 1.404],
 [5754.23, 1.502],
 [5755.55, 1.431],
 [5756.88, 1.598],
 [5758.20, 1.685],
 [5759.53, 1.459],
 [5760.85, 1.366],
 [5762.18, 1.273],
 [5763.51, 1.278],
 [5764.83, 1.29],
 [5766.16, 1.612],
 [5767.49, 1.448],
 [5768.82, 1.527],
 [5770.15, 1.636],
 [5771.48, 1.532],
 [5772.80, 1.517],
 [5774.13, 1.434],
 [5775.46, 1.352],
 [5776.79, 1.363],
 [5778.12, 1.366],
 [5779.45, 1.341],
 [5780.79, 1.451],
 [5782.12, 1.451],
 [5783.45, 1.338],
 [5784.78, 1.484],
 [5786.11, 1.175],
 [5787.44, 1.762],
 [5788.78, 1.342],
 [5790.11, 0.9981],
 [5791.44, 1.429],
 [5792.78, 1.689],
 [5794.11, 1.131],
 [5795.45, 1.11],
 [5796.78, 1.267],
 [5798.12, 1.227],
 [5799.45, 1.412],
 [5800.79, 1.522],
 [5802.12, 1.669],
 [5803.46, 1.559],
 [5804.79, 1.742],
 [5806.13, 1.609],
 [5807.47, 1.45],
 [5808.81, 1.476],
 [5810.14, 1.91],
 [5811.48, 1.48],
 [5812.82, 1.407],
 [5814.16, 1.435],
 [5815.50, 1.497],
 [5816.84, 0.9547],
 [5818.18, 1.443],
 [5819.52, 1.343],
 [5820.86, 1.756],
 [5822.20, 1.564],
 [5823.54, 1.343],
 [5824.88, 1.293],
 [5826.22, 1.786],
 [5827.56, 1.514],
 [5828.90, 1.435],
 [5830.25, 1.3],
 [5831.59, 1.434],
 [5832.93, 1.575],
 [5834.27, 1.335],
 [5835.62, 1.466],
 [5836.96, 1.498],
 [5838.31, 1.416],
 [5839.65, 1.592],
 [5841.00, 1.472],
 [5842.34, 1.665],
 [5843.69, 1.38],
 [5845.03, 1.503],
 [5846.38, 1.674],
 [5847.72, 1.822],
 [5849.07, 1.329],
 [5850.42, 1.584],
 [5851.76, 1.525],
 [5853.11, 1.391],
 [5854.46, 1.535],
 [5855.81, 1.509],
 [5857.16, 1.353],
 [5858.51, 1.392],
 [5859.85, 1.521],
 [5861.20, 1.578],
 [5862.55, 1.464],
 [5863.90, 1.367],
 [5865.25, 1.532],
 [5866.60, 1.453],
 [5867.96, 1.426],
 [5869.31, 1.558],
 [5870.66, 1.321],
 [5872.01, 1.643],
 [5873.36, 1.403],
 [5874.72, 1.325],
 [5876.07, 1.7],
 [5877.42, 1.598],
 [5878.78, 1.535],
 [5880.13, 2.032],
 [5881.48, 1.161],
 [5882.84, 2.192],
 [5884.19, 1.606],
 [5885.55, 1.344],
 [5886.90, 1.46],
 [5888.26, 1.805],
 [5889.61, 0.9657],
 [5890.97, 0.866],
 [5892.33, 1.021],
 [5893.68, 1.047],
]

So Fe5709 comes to 1.06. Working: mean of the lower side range 1.39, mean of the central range 1.32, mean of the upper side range 1.38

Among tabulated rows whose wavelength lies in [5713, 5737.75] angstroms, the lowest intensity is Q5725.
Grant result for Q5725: 1.088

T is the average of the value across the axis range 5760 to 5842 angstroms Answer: 1.44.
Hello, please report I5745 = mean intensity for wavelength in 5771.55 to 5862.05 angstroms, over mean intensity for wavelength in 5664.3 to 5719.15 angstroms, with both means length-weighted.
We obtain 1.07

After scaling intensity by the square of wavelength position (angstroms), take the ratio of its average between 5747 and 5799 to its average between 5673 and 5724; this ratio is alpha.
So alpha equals 1.1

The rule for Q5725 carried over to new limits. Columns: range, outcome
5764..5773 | 1.29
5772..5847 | 0.9547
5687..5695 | 1.16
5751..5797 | 0.9981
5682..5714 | 0.8412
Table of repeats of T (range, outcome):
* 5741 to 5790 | 1.44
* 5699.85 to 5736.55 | 1.35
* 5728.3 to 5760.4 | 1.44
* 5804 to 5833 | 1.49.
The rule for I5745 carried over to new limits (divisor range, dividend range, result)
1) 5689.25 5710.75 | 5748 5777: 1.11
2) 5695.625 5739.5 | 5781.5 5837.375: 1.07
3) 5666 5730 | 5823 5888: 1.11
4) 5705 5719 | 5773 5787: 1.06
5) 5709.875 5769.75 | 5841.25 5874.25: 1.06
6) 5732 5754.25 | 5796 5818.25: 1.04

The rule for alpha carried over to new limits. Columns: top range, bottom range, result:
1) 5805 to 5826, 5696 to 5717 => 1.18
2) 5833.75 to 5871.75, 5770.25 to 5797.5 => 1.10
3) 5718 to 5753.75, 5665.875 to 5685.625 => 1.04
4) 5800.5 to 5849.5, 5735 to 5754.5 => 1.08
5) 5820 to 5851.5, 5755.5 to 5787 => 1.08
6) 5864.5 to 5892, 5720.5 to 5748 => 1.13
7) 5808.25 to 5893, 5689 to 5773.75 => 1.11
